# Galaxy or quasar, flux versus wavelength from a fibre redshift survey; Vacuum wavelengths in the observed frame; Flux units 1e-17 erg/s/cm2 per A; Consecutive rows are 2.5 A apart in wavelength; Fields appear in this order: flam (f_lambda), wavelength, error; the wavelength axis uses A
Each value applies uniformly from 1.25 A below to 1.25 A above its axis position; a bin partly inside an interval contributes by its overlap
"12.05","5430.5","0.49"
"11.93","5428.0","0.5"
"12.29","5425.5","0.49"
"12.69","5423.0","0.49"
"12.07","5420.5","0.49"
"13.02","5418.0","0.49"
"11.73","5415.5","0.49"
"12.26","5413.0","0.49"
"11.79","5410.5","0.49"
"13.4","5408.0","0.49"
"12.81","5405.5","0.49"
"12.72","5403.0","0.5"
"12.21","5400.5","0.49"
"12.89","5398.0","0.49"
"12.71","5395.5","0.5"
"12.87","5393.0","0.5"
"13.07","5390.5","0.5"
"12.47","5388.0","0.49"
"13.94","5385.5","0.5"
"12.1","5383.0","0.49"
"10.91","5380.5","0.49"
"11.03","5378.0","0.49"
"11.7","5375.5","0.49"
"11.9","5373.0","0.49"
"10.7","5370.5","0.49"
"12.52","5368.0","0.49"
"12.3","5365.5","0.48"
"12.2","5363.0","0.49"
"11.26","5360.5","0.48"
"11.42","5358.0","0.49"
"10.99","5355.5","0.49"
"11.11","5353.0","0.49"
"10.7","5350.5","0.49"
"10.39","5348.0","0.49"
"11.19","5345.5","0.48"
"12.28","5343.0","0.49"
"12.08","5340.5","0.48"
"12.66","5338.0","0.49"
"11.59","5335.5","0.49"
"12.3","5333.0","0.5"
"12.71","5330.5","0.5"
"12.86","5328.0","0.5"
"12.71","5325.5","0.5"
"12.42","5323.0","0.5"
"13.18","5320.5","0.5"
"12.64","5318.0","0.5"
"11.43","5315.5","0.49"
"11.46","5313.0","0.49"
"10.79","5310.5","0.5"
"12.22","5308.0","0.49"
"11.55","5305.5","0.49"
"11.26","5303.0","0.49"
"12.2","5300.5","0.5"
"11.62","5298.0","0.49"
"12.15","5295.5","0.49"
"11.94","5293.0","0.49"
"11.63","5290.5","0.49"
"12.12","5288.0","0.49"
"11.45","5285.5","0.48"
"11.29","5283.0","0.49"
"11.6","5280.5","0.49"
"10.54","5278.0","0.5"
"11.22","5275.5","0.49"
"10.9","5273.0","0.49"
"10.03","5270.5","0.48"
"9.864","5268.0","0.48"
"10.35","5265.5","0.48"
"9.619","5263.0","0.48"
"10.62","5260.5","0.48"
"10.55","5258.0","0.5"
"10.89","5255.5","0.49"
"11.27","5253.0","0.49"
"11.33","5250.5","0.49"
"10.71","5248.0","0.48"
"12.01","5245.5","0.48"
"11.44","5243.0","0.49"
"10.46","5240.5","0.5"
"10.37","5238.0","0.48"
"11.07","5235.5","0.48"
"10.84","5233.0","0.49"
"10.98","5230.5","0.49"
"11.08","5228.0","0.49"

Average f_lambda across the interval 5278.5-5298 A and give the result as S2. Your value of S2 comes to 11.7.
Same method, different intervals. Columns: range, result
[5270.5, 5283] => 11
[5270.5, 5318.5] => 11.5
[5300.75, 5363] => 11.8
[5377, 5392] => 12.3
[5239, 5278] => 10.7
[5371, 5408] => 12.4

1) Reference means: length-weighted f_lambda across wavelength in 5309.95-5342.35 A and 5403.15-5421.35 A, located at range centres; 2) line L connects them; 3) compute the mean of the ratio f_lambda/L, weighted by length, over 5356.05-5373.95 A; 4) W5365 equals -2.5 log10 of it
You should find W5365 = 0.06 mag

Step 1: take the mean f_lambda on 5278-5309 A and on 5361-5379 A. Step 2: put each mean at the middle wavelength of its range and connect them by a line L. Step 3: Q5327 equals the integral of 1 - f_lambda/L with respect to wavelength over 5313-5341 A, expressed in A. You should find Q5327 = -1.6 A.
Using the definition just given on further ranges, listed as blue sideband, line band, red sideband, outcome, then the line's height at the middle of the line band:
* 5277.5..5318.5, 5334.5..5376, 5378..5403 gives 2.0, 12.2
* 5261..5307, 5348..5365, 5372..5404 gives 1.0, 12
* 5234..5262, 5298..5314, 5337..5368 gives -0.4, 11.3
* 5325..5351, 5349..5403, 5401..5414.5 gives 1.5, 12.3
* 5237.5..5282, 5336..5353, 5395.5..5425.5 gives 0.3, 11.7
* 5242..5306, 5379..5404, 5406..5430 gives -0.9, 12.1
